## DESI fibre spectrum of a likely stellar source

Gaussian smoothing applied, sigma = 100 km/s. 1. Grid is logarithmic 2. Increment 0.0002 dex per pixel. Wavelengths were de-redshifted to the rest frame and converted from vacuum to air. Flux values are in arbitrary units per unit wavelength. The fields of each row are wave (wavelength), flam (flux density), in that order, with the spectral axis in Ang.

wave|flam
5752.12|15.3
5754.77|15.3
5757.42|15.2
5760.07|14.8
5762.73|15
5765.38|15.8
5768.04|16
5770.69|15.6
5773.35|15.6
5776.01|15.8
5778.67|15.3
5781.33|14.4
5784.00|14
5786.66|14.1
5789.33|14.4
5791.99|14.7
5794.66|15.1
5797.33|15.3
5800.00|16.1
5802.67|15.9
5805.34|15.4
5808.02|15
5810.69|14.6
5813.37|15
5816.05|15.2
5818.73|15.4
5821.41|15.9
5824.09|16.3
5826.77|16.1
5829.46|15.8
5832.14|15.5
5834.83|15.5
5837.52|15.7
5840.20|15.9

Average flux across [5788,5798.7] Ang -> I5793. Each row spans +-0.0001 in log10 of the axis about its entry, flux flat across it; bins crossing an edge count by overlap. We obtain 14.9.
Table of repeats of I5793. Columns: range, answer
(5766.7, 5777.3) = 15.7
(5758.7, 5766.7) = 15.2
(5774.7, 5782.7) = 15.2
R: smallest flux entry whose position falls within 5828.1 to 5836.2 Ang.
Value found 15.5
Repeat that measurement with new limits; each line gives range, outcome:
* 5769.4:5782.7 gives 14.4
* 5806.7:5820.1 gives 14.6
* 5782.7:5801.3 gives 14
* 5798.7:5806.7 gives 15.4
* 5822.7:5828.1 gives 16.1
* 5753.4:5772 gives 14.8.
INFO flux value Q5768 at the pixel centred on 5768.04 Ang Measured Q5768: 16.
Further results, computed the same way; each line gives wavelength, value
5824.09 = 16.3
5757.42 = 15.2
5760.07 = 14.8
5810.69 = 14.6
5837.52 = 15.7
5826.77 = 16.1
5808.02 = 15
